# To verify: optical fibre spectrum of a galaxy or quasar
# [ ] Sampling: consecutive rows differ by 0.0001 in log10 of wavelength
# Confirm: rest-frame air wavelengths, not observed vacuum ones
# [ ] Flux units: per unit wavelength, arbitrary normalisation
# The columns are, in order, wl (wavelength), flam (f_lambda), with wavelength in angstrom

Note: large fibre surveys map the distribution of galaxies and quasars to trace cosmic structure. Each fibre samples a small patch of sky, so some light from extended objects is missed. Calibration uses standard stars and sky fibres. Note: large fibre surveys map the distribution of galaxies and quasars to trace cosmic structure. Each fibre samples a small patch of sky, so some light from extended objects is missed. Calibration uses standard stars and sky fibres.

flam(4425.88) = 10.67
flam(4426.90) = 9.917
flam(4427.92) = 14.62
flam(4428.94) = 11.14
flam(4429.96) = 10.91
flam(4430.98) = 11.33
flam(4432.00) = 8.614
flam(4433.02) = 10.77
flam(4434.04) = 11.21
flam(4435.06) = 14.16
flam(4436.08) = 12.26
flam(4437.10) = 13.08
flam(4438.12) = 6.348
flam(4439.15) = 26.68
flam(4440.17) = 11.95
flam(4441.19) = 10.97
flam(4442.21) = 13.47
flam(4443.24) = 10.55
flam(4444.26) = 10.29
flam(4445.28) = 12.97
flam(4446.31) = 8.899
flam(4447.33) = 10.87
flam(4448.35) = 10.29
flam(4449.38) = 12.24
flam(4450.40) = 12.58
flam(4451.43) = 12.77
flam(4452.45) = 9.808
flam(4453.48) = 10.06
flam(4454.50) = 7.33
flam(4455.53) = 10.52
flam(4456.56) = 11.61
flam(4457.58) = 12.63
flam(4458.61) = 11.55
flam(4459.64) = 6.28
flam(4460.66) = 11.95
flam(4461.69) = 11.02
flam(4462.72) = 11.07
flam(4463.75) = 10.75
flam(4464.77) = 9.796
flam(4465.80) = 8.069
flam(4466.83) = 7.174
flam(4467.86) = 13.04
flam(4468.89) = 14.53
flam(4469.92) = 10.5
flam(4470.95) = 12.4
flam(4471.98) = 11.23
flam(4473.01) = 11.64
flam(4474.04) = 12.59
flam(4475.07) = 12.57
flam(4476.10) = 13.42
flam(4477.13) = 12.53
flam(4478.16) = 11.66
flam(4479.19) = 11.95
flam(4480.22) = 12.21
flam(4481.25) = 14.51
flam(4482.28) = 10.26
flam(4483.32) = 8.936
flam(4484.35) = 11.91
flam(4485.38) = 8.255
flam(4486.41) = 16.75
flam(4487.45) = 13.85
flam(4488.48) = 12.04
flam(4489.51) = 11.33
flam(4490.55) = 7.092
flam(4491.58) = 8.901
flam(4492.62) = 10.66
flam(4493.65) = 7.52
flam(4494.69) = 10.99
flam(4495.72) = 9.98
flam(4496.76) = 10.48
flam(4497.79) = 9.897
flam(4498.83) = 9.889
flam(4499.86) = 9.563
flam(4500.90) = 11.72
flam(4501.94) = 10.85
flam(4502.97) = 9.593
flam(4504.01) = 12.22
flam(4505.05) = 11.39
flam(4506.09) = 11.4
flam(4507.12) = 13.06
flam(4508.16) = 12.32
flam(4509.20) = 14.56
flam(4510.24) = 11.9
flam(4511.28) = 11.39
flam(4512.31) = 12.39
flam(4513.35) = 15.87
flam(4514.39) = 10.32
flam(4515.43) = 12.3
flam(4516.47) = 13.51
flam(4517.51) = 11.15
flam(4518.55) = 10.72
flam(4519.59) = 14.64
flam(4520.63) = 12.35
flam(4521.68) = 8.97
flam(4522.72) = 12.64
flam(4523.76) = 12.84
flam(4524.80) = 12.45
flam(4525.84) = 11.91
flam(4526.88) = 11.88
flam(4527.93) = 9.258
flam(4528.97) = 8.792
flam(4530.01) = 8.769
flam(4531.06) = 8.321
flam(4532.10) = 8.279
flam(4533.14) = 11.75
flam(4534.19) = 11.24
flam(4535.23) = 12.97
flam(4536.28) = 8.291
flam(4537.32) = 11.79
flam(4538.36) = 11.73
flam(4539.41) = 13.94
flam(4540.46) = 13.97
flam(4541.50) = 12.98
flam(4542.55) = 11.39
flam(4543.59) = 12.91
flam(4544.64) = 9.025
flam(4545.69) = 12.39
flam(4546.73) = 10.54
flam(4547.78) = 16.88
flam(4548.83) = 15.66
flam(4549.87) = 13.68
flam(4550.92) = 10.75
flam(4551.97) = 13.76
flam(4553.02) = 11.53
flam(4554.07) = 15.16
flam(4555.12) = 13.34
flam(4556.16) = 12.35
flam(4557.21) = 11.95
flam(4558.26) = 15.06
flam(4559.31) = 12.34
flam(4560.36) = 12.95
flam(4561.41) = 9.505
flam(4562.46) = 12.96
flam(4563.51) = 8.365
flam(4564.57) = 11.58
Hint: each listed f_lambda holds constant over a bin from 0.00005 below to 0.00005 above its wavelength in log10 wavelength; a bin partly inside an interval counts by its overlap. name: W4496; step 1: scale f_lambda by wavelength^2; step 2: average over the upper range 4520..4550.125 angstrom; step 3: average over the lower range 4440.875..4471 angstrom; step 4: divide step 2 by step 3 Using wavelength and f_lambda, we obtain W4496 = 1.11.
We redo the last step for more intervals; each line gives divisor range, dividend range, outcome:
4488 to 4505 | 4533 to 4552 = 1.24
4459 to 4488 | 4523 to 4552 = 1.05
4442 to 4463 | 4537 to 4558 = 1.23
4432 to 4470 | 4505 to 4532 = 1.06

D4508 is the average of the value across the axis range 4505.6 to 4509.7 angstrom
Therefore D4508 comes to 12.8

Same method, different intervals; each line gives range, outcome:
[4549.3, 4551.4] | 12.4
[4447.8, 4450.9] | 11.7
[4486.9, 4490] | 12.5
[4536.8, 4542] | 12.9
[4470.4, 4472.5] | 11.8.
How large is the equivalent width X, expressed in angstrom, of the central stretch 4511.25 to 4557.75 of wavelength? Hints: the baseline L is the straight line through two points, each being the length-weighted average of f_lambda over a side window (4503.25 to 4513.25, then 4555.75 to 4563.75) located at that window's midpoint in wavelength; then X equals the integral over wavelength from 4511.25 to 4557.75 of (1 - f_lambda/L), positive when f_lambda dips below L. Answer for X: 0.9 angstrom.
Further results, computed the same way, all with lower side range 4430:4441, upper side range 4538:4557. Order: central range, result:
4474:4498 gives 2.7 angstrom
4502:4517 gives 0.6 angstrom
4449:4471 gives 3.2 angstrom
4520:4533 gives 2.2 angstrom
